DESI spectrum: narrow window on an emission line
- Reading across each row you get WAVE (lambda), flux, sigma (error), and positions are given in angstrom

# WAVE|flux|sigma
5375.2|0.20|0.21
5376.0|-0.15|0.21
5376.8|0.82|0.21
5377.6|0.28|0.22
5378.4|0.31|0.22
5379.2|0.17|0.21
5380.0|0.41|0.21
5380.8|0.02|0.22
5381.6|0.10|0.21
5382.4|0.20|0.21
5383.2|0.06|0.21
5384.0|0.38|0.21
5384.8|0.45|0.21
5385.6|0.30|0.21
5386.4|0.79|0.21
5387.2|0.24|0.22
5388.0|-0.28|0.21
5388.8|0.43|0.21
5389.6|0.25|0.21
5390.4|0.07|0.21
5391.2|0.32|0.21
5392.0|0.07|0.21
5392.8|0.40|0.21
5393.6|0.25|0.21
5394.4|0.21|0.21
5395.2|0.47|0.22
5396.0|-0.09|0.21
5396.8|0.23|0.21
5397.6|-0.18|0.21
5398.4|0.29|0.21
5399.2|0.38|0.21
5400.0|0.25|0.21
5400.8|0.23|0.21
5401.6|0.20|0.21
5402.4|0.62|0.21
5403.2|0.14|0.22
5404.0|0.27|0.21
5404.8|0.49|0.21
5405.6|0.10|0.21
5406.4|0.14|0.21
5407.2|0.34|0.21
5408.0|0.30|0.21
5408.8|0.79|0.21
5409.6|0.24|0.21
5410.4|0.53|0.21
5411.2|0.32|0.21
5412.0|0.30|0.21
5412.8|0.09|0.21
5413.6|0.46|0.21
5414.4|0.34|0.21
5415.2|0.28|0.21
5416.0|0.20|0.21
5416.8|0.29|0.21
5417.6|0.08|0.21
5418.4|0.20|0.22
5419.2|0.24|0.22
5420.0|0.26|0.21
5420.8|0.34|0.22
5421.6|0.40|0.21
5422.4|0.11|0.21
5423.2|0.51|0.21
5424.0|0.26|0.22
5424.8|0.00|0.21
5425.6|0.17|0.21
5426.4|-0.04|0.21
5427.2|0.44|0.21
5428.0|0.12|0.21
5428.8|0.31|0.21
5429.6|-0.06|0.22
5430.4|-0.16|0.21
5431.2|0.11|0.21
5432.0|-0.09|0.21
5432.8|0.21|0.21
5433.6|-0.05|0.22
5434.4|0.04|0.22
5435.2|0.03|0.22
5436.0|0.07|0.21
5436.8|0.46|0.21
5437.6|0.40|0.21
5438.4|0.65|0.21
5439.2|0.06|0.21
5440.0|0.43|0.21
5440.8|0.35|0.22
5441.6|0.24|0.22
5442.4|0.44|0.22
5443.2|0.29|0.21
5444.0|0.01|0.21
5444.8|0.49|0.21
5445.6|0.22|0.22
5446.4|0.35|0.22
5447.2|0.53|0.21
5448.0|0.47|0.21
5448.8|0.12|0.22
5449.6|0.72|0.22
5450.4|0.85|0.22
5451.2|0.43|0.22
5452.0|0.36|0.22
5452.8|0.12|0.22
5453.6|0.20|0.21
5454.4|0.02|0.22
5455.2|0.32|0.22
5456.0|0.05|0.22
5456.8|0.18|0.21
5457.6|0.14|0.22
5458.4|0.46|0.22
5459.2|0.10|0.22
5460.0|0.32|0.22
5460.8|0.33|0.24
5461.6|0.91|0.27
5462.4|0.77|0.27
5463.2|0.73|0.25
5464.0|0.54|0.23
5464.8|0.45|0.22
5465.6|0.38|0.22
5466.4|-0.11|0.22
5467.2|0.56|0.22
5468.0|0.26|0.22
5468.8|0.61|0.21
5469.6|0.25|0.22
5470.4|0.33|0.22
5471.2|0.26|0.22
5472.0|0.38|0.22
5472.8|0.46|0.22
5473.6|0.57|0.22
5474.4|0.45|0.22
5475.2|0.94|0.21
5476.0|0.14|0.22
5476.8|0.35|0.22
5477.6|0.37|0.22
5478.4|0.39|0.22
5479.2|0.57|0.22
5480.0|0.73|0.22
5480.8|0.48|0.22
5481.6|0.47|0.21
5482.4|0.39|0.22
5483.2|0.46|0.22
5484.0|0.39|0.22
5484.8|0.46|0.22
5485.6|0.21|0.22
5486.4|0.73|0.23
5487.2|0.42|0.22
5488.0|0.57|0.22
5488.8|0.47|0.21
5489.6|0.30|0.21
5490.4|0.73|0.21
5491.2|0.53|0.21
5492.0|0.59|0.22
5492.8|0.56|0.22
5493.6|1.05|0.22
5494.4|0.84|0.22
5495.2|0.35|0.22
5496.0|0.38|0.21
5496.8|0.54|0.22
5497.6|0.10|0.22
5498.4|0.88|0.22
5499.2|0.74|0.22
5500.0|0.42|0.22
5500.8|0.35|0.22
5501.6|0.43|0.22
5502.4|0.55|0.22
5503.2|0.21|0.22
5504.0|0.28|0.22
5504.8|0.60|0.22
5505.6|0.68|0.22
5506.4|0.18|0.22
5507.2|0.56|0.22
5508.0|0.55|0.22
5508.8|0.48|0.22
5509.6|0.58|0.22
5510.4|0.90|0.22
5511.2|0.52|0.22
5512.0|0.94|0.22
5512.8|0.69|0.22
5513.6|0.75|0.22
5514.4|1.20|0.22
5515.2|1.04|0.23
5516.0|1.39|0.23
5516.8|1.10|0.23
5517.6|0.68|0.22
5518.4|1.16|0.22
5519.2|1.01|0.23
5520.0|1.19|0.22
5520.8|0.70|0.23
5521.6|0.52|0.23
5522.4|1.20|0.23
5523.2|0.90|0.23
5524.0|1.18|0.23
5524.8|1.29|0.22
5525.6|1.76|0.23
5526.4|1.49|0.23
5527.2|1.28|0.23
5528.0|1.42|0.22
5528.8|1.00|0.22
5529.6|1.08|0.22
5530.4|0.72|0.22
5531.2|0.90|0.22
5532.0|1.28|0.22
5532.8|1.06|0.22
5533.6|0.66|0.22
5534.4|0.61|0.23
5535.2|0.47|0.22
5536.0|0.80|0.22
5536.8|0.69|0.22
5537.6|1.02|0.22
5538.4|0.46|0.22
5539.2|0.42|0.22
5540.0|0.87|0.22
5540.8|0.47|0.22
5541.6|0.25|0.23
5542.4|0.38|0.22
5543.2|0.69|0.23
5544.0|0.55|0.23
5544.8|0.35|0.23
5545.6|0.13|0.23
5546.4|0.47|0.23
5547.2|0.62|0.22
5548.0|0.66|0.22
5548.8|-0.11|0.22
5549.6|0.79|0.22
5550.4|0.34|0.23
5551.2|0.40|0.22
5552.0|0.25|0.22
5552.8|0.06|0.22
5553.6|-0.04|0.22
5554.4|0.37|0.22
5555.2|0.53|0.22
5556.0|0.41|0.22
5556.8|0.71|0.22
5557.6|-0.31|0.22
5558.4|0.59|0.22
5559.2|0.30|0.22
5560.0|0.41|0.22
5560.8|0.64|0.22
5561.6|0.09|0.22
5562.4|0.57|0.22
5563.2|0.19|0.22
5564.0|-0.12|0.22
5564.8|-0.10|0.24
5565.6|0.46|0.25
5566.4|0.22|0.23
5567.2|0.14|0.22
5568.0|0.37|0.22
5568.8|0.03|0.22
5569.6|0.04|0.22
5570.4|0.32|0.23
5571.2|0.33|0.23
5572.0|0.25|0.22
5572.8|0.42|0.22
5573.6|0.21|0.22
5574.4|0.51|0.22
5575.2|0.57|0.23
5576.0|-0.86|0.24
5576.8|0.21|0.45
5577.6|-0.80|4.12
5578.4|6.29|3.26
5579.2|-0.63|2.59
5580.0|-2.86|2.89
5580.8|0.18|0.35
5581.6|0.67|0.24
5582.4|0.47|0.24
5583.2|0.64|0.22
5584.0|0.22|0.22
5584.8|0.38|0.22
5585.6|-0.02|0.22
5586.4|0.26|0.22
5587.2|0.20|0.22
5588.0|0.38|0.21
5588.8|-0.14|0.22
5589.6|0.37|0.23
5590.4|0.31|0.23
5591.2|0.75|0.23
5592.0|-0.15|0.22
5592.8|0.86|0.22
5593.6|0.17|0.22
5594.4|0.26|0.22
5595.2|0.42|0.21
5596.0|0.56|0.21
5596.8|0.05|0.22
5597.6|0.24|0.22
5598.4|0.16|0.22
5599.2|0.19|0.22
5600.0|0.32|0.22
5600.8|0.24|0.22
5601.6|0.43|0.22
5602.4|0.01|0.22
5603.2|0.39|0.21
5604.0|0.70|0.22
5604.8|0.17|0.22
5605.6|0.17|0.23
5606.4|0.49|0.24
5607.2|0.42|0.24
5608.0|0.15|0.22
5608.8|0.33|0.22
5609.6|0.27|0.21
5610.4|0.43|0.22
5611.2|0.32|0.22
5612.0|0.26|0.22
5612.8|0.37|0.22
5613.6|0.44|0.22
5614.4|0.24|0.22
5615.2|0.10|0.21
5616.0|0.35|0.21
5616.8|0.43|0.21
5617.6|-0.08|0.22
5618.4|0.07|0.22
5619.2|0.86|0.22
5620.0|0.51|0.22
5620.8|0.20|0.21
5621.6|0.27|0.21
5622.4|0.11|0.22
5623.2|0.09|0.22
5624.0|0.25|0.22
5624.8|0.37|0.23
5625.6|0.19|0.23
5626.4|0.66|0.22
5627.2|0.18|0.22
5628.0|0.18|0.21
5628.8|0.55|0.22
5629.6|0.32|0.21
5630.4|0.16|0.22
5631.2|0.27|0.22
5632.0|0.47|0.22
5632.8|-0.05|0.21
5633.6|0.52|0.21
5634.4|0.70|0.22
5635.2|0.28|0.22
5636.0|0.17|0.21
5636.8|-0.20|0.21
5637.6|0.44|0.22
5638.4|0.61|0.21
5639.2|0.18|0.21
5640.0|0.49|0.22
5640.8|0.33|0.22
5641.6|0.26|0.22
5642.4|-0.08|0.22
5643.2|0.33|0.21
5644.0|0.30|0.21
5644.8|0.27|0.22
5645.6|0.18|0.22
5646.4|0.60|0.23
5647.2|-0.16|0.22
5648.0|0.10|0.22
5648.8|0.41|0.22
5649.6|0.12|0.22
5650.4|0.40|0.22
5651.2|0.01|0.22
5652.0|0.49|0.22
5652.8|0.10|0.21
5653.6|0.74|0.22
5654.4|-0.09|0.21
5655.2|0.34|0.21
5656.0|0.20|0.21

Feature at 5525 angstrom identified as C IV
